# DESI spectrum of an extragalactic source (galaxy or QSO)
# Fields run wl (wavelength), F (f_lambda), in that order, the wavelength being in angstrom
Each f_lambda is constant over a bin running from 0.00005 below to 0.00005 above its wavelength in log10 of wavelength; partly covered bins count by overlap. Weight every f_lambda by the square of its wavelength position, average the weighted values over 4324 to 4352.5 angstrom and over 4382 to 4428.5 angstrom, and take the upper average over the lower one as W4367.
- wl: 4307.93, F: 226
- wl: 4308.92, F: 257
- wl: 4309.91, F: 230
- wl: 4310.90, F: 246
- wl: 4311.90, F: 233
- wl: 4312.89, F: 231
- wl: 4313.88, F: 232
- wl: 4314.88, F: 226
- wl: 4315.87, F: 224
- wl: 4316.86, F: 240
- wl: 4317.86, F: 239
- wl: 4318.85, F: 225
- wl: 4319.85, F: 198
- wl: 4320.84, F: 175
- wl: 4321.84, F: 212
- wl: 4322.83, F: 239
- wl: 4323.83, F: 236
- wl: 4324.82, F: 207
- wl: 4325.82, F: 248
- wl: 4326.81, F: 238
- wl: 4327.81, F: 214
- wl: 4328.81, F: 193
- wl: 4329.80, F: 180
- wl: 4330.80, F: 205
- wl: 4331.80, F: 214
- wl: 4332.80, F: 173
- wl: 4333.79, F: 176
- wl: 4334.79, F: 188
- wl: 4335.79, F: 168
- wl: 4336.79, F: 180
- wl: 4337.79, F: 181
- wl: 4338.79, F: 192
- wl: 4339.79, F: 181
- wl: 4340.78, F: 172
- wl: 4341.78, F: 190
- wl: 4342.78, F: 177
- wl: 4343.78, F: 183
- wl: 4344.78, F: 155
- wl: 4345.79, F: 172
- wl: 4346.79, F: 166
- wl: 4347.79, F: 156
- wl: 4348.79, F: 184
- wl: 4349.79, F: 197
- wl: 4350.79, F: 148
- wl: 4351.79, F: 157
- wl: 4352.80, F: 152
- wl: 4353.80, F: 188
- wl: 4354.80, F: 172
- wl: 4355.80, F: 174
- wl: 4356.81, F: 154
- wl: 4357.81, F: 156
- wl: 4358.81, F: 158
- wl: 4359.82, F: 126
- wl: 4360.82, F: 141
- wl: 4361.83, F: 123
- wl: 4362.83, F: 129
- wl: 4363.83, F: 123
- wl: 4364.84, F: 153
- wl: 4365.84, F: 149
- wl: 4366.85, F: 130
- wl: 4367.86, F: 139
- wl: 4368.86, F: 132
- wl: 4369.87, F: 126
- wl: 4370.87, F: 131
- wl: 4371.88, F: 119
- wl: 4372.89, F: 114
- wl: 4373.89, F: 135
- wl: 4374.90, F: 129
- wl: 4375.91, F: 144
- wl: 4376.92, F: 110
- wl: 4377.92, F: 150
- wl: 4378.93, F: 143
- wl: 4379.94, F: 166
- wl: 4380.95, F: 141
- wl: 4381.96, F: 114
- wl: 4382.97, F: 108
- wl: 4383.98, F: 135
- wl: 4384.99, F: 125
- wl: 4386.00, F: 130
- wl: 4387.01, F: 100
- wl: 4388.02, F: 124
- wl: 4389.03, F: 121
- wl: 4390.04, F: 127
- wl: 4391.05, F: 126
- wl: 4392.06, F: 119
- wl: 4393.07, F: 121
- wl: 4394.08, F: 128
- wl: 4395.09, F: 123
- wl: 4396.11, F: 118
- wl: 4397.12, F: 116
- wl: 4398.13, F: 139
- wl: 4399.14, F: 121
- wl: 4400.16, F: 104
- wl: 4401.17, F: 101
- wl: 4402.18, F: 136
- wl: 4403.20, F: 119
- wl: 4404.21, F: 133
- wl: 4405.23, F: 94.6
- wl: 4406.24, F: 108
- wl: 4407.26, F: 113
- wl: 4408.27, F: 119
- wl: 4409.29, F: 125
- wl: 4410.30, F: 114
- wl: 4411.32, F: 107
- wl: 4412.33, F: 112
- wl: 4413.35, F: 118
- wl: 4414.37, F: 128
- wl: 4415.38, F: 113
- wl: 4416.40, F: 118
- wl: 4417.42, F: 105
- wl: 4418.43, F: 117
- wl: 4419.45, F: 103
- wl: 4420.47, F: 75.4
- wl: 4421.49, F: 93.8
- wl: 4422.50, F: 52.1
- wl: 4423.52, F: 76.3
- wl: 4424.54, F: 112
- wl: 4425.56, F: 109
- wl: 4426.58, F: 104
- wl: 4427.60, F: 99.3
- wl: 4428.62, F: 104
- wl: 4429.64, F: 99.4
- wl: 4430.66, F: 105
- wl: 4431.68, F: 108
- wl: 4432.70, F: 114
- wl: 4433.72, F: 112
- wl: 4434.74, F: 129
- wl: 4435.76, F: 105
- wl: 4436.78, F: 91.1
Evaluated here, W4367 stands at 0.63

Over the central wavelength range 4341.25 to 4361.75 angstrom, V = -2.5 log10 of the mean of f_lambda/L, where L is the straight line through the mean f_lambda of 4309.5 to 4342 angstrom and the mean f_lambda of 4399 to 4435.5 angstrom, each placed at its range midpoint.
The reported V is 0.10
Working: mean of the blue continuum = 209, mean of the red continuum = 108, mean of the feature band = 164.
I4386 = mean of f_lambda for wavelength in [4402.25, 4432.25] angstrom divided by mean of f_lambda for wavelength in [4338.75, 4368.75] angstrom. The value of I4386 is 0.7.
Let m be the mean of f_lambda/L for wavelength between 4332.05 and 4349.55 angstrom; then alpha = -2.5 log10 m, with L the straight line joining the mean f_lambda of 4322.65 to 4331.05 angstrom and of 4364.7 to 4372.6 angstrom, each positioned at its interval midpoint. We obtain 0.07 mag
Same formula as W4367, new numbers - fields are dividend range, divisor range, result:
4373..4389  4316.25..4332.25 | 0.61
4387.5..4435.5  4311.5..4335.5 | 0.54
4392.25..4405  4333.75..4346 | 0.70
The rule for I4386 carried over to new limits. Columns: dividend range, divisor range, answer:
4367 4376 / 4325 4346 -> 0.68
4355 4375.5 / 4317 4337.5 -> 0.67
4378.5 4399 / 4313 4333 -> 0.58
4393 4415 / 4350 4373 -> 0.82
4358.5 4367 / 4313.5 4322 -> 0.62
